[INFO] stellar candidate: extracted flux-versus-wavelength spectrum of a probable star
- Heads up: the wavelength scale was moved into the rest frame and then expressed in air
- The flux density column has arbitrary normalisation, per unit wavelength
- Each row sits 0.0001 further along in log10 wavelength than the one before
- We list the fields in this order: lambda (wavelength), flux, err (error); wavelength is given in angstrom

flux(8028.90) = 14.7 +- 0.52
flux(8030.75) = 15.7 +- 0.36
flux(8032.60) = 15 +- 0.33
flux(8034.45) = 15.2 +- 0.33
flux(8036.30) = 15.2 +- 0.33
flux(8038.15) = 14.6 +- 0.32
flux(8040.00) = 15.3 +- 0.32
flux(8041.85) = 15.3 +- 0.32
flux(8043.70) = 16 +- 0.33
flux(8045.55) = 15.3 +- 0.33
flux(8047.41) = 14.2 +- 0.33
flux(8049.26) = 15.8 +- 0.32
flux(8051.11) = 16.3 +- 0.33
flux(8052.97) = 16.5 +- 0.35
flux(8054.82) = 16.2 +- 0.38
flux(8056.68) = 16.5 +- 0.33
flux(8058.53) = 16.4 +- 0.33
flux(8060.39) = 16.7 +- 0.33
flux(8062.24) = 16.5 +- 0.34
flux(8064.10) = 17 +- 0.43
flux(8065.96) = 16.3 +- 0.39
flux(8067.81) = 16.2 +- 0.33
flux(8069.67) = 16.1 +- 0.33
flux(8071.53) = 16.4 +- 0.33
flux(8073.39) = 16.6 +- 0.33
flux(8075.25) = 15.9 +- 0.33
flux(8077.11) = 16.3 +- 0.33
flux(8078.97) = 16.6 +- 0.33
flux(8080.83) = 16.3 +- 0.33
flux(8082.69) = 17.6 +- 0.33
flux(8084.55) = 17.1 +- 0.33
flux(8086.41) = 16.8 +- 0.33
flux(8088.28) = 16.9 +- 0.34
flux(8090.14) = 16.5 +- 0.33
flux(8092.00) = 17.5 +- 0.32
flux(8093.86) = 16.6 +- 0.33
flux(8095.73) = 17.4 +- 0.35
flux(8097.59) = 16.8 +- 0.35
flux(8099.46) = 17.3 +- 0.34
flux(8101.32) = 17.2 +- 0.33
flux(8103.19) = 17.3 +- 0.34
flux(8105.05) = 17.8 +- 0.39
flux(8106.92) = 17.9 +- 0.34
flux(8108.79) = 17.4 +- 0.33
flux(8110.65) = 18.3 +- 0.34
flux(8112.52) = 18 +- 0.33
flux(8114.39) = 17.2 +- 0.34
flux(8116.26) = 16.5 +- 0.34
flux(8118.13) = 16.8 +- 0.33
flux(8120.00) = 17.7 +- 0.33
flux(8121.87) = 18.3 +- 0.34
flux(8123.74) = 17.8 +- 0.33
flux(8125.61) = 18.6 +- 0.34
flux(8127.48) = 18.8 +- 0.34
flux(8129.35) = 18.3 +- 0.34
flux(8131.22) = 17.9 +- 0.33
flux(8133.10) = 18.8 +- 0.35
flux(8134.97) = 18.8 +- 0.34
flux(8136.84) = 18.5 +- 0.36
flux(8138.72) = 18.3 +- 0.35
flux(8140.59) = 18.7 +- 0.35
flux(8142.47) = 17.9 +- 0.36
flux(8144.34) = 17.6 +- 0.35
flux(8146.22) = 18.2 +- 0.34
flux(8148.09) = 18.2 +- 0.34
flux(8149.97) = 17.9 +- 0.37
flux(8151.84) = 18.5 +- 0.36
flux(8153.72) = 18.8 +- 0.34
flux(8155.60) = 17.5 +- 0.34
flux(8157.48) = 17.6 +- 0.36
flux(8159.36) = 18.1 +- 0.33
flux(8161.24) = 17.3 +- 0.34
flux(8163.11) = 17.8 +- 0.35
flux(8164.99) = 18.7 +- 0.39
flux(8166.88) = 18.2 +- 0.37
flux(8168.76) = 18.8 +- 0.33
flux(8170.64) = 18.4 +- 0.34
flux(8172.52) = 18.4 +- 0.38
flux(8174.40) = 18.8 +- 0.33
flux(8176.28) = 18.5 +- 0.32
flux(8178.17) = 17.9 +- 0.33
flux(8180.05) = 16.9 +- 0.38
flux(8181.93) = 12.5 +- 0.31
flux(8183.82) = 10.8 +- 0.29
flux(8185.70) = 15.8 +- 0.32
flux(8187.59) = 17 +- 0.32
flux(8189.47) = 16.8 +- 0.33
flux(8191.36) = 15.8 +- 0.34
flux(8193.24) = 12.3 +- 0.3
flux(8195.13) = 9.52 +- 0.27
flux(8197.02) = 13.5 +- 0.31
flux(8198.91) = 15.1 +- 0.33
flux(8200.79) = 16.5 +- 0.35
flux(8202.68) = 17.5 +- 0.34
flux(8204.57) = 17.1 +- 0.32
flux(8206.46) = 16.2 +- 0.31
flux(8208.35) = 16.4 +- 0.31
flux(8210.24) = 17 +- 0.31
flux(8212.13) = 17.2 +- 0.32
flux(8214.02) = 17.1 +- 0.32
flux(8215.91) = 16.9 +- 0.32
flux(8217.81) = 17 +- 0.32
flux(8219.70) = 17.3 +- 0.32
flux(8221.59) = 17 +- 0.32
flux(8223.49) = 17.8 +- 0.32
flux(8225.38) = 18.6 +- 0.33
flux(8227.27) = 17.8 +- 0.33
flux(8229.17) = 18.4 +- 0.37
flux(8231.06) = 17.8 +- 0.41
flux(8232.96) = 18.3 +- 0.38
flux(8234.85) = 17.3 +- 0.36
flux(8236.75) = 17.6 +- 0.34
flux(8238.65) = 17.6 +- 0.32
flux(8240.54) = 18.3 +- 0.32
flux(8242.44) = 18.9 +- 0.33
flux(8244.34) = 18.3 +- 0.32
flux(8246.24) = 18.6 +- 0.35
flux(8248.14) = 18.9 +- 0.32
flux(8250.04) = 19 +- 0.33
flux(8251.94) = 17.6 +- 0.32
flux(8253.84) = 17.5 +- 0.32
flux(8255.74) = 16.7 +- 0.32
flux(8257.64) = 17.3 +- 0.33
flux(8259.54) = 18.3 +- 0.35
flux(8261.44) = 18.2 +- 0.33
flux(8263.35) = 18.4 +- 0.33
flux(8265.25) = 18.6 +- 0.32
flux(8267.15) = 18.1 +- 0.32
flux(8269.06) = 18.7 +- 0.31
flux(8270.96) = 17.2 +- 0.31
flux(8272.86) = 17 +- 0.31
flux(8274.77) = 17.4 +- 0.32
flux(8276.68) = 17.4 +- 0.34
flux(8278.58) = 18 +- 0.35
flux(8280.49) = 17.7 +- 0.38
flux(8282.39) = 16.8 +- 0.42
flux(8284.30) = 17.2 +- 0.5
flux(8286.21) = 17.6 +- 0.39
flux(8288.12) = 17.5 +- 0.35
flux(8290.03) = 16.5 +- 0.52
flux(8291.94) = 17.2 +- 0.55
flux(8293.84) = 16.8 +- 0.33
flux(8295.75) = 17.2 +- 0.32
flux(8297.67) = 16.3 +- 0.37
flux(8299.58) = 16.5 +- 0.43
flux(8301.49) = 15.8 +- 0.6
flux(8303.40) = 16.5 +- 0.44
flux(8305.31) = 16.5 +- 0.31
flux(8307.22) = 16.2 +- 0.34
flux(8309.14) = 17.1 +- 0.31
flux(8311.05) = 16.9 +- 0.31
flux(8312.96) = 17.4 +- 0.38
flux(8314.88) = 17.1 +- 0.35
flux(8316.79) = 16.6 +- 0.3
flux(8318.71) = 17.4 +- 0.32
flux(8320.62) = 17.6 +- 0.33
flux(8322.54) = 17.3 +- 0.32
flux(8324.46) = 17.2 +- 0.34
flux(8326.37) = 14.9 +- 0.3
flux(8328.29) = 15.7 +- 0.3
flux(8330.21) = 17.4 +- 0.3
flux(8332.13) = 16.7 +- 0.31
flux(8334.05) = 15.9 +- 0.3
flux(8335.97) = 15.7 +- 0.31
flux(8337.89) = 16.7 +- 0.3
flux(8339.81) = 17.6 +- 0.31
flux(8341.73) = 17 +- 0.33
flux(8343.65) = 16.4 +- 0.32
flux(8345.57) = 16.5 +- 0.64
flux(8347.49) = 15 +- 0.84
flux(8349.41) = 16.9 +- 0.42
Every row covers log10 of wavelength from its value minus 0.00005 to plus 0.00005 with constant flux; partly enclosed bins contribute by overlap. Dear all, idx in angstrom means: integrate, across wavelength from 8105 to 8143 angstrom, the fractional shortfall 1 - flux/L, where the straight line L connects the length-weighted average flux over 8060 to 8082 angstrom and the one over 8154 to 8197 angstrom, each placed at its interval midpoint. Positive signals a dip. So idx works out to -3.62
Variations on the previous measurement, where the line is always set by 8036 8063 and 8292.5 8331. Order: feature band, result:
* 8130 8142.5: -1.8 angstrom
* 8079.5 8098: -1.2 angstrom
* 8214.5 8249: -3.1 angstrom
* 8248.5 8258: -0.7 angstrom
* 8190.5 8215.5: 1.3 angstrom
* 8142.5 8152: -1.1 angstrom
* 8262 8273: -1.0 angstrom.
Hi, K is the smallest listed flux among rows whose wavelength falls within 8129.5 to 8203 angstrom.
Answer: 9.52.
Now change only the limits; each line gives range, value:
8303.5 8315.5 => 16.2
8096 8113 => 16.8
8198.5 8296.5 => 15.1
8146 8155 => 17.9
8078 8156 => 16.3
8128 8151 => 17.6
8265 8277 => 17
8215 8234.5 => 16.9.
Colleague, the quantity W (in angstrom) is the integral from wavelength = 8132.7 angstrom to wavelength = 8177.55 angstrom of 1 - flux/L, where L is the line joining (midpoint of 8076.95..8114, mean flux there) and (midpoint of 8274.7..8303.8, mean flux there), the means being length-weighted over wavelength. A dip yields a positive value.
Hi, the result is -2.9 angstrom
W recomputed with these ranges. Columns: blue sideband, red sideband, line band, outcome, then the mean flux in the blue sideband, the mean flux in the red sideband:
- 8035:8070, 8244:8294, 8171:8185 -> 0.51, 15.9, 17.7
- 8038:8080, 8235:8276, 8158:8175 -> -1.12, 16.1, 18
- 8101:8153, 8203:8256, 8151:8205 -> 3.85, 18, 17.7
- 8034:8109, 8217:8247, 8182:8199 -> 3.48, 16.4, 17.9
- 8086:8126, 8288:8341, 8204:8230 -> -0.38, 17.4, 16.7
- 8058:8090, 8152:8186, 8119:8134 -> -1.13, 16.6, 17.3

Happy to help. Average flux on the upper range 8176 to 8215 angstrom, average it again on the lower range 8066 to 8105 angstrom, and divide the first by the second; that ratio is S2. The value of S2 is 0.93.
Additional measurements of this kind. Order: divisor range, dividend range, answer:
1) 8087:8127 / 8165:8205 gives 0.92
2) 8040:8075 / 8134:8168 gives 1.13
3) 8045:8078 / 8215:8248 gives 1.10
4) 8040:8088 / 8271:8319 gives 1.04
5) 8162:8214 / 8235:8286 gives 1.10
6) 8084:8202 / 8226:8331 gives 1.01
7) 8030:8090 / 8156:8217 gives 1.02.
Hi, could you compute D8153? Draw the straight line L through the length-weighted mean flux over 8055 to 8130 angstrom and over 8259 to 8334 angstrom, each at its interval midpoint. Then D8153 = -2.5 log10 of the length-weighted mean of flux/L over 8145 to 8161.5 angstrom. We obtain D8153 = -0.057 mag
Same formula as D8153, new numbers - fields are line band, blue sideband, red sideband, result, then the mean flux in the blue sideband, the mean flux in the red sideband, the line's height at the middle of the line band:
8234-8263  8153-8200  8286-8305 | -0.09 mag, 16.4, 16.7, 16.6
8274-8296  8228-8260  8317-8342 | 0.01 mag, 18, 16.7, 17.4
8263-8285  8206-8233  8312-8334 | -0.04 mag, 17.4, 16.8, 17.1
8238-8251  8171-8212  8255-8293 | -0.10 mag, 15.8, 17.6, 17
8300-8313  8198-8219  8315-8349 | 0.00 mag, 16.7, 16.6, 16.6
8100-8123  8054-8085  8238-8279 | -0.04 mag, 16.5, 18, 16.8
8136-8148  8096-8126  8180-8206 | -0.11 mag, 17.5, 14.7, 16.5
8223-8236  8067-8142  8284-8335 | -0.06 mag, 17.4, 16.8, 17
